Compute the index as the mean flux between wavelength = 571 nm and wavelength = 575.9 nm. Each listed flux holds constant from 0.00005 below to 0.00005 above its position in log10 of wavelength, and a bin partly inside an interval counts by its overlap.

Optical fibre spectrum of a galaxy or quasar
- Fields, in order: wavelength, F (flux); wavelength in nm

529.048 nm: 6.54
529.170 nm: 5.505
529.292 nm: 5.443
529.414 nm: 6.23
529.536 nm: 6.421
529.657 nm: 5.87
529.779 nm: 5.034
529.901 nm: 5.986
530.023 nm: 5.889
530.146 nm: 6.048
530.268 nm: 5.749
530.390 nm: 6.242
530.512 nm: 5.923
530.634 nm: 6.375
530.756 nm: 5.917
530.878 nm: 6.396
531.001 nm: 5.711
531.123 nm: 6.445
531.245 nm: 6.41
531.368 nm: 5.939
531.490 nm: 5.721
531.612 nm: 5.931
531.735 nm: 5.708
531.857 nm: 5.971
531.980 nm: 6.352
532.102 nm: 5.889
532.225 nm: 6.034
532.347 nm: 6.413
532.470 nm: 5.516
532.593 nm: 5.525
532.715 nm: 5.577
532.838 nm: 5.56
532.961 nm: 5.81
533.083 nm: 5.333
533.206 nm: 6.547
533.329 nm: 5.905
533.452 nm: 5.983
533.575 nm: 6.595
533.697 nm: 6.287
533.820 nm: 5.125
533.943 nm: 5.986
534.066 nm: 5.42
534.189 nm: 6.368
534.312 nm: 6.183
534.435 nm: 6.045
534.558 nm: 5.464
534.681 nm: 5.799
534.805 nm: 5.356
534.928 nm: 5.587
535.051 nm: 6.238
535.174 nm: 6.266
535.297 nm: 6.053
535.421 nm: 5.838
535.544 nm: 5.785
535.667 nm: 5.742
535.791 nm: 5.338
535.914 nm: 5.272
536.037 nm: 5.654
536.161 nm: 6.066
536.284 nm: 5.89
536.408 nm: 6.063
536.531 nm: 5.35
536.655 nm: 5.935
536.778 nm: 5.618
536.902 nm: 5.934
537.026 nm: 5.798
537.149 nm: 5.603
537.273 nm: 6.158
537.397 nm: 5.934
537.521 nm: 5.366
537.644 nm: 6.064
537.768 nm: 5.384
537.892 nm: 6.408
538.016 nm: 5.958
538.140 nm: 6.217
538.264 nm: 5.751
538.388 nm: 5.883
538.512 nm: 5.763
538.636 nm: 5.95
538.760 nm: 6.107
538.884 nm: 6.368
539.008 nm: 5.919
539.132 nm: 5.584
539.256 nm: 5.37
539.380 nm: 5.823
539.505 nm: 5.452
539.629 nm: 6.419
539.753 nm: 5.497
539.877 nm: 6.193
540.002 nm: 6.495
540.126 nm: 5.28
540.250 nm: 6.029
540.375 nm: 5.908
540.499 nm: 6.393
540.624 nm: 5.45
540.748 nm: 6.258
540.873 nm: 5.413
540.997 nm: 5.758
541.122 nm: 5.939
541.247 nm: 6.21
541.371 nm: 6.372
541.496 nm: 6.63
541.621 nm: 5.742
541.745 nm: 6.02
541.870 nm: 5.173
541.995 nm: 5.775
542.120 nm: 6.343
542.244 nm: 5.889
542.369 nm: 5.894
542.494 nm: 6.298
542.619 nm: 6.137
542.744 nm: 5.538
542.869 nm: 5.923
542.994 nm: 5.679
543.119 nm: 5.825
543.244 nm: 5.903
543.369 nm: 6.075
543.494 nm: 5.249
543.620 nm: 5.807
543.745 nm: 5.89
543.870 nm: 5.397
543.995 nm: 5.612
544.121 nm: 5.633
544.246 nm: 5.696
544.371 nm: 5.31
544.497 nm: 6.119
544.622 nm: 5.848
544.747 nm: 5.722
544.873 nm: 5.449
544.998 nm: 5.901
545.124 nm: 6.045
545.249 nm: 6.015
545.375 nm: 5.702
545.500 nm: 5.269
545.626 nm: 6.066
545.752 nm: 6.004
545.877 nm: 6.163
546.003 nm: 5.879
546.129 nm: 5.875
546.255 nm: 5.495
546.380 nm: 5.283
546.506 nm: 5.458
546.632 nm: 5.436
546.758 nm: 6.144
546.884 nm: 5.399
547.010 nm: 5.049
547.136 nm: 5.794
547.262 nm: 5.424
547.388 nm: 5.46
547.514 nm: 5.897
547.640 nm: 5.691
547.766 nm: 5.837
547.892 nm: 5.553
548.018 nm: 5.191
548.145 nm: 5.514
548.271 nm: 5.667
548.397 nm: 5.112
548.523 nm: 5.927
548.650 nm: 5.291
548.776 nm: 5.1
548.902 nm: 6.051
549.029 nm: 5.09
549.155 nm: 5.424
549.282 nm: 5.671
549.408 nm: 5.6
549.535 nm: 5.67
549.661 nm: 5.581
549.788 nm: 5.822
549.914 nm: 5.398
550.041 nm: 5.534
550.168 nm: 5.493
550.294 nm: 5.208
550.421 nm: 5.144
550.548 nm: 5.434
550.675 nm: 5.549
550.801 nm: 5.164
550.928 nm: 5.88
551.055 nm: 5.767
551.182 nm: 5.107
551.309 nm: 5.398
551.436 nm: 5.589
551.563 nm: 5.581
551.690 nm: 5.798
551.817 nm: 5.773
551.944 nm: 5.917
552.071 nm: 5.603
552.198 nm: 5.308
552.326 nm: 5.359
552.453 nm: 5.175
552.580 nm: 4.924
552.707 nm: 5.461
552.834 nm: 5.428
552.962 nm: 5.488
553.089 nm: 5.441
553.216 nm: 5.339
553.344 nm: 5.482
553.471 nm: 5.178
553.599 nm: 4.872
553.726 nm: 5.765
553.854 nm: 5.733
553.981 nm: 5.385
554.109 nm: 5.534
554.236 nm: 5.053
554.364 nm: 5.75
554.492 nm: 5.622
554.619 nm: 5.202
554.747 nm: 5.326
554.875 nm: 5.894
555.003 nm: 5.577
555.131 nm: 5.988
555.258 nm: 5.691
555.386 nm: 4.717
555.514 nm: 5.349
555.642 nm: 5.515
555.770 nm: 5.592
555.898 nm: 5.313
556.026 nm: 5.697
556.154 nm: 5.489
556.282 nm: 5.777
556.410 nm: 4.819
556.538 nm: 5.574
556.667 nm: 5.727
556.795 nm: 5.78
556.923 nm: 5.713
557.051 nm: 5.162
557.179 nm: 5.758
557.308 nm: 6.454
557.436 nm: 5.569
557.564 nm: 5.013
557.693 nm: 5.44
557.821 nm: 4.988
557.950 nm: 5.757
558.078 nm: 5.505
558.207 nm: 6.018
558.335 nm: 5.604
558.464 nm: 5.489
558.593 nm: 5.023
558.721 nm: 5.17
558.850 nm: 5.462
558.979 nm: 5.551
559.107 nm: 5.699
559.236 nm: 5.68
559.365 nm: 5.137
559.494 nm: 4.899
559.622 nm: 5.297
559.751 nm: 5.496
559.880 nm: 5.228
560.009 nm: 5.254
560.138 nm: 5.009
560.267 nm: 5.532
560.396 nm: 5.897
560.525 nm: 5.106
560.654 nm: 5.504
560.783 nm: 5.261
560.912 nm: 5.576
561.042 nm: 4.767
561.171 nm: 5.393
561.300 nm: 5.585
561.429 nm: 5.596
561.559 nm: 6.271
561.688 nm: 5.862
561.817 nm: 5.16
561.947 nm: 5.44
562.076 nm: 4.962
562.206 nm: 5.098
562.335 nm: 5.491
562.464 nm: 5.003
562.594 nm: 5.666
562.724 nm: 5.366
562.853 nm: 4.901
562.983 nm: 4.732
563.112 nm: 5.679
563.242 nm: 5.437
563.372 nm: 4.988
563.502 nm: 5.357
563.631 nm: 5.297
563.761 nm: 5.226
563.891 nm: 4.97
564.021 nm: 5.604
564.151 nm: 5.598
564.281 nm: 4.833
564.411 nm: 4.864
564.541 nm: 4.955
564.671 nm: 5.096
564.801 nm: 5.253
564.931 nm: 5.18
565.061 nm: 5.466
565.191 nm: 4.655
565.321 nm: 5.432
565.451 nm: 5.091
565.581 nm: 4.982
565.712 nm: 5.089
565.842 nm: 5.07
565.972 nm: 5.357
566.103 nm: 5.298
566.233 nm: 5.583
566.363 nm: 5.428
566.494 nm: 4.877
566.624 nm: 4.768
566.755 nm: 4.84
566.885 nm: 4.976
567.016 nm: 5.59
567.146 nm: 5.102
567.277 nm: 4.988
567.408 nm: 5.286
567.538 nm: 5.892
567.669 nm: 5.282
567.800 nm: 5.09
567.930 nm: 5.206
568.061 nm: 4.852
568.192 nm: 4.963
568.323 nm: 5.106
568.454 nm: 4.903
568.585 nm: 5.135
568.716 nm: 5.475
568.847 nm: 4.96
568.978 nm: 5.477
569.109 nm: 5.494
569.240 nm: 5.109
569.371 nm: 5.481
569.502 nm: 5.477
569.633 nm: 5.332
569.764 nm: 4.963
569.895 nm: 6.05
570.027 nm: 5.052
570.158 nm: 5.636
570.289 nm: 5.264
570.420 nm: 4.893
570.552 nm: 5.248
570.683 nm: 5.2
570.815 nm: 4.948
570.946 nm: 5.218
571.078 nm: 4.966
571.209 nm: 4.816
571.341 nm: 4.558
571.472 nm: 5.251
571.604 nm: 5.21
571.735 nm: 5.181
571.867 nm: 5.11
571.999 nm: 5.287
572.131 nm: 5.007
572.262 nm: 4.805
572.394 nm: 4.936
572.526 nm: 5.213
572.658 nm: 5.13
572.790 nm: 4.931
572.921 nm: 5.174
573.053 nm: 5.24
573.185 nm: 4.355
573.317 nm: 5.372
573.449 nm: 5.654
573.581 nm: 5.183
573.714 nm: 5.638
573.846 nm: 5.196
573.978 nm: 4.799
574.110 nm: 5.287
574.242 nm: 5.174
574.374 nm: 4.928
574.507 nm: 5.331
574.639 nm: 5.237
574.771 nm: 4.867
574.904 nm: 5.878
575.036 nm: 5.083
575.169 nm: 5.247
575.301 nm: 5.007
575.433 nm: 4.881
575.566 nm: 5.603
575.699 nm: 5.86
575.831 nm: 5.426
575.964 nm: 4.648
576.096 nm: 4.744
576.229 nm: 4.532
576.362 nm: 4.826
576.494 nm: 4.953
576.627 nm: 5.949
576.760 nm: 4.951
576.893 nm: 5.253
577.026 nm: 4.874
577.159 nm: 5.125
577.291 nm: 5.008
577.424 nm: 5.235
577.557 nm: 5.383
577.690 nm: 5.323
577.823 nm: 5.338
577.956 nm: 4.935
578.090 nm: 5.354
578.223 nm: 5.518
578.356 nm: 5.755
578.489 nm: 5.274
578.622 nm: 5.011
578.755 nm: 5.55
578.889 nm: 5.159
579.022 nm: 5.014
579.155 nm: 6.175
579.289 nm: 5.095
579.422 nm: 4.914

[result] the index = 5.16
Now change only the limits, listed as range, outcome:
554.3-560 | 5.49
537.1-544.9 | 5.86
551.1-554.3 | 5.43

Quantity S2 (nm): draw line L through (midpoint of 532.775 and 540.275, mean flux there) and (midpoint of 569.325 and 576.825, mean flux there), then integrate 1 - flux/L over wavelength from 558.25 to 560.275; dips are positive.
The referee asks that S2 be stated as 0.03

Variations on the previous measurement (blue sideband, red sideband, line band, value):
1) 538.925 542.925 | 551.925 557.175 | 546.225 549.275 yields 0.09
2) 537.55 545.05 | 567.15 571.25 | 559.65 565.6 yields 0.09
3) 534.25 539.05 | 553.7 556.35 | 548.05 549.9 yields 0.03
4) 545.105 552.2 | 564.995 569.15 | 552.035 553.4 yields 0.03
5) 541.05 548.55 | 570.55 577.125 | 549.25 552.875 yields 0.08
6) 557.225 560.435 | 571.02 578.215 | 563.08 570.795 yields 0.11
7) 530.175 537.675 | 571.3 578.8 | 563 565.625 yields 0.08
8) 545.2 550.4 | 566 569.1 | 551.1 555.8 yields 0.01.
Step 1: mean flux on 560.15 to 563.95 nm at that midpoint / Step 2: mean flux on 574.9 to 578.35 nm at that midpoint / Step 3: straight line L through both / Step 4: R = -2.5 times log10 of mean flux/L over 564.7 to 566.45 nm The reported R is 0.02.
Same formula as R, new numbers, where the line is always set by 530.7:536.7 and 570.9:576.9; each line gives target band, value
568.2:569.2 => 0.00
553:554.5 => 0.02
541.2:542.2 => -0.06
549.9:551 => 0.03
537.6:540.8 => -0.03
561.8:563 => 0.03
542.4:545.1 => -0.01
